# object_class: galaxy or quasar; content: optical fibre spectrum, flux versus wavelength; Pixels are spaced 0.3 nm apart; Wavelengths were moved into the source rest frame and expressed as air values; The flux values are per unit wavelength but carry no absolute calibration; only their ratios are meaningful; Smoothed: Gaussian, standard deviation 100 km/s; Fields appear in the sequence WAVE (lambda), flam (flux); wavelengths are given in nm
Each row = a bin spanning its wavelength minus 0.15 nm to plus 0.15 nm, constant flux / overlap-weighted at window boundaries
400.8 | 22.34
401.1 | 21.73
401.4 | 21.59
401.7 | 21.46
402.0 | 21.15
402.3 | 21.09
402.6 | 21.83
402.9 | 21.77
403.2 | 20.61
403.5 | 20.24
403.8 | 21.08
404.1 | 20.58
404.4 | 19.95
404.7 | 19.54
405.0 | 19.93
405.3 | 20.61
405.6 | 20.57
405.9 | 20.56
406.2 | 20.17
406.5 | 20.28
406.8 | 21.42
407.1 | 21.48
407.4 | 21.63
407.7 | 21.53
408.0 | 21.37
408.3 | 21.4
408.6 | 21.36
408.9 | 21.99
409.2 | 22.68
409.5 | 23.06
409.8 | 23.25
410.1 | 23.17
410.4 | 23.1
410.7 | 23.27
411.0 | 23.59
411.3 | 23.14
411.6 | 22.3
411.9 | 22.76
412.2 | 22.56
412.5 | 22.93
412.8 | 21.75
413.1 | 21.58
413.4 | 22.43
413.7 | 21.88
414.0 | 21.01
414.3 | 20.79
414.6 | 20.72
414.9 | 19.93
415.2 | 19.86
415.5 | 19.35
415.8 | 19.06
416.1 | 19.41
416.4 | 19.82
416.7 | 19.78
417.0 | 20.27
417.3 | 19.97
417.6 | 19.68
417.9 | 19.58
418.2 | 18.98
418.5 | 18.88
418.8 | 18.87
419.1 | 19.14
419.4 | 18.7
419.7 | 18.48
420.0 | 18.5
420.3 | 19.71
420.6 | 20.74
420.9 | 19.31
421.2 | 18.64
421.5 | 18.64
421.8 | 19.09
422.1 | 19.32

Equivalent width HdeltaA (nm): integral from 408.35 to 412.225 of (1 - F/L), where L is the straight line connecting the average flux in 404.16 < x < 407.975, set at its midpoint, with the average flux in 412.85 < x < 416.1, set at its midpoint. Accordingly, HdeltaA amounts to -0.40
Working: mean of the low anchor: 20.7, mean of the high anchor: 20.6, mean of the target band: 22.8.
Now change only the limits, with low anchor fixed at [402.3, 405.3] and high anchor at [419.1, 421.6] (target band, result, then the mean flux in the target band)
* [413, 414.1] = -0.11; 21.8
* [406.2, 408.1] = -0.08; 21.2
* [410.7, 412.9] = -0.32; 22.8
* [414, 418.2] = -0.08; 19.9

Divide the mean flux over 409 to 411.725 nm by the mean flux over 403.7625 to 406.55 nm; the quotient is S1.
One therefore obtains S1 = 1.14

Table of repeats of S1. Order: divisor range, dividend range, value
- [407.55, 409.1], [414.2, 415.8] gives 0.93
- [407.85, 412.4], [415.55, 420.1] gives 0.85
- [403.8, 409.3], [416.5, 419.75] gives 0.92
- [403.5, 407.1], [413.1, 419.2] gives 0.98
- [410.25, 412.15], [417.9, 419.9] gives 0.82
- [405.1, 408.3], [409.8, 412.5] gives 1.10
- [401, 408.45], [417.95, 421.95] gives 0.91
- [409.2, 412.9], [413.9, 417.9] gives 0.87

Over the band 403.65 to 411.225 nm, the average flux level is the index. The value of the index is 21.5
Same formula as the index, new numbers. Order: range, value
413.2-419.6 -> 19.9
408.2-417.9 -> 21.5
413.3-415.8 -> 20.6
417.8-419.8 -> 18.9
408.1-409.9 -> 22.2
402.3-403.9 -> 21.1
